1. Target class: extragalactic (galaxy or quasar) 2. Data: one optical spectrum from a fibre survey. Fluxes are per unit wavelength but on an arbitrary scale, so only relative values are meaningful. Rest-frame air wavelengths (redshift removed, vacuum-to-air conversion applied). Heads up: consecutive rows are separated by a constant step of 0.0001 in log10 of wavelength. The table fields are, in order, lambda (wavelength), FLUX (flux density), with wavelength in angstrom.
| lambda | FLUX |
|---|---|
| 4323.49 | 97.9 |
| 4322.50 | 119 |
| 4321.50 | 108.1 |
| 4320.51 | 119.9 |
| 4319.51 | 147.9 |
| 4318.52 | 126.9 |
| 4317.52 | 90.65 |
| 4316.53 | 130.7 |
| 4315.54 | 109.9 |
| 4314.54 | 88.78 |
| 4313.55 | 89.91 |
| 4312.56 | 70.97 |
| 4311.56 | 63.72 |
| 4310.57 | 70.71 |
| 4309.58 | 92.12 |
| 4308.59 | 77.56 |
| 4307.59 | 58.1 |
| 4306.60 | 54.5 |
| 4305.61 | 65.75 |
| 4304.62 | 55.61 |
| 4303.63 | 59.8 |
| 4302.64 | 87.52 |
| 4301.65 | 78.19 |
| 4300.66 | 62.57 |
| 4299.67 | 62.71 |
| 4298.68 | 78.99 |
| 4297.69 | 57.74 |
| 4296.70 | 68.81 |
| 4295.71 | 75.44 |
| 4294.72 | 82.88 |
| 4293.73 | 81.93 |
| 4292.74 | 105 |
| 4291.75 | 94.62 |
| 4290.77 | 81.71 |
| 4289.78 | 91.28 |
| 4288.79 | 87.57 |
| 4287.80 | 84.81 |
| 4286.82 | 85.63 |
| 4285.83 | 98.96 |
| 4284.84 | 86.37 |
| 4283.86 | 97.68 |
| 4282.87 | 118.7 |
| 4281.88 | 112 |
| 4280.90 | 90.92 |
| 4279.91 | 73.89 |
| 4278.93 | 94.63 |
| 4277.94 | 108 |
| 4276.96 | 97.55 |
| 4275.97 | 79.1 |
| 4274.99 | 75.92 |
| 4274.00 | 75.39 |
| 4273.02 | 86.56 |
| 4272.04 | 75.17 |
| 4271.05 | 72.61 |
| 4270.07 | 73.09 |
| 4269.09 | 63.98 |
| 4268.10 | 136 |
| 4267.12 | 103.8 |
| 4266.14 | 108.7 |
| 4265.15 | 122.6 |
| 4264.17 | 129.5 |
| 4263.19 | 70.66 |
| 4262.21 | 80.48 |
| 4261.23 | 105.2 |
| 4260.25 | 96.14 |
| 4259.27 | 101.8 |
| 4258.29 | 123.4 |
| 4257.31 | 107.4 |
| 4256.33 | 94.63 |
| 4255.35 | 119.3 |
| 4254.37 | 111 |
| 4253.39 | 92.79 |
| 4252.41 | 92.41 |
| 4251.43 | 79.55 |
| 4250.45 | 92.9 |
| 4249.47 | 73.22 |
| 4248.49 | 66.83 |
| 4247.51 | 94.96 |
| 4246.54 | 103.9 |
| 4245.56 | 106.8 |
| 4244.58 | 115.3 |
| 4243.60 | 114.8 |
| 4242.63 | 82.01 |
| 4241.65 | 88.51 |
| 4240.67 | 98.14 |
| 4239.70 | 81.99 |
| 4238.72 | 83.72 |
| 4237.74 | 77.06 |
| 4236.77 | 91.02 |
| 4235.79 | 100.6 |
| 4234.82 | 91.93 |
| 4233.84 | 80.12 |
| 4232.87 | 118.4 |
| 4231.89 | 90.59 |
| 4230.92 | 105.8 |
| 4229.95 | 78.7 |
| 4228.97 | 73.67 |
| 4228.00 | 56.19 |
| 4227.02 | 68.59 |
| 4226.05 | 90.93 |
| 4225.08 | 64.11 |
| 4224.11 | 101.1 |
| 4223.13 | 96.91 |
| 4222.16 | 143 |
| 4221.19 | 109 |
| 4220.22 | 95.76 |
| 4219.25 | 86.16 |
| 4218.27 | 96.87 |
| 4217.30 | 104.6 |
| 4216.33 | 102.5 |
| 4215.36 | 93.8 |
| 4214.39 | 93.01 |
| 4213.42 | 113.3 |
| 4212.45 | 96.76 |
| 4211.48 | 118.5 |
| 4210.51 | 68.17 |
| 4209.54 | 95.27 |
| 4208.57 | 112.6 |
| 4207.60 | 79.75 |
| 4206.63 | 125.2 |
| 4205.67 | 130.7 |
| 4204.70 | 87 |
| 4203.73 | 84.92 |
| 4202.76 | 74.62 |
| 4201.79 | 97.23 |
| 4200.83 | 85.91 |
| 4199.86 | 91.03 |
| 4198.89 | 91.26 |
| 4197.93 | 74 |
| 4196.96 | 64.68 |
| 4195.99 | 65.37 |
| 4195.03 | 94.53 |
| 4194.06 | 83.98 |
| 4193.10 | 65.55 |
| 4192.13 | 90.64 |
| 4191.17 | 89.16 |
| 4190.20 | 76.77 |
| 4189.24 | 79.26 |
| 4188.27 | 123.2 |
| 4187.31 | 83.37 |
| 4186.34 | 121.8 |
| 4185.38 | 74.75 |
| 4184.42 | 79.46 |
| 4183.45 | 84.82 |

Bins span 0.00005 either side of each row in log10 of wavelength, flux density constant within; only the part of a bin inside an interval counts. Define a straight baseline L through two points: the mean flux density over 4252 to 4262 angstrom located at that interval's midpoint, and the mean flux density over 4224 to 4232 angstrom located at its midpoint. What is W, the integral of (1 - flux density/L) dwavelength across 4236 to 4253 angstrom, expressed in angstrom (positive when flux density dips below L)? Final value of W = 0.43 angstrom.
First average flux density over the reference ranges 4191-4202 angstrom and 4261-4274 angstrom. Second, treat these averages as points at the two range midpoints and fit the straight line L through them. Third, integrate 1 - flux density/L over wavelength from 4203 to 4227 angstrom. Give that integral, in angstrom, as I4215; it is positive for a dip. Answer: -3.8 angstrom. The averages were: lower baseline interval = 82.3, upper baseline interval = 93.6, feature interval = 98.7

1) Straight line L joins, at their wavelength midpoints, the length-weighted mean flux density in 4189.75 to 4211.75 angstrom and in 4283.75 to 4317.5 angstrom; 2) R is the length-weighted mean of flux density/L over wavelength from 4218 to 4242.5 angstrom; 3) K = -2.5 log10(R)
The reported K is -0.05 mag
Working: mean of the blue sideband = 88.7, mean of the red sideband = 80.5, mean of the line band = 90.5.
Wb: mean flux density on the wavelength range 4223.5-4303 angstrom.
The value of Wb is 90.3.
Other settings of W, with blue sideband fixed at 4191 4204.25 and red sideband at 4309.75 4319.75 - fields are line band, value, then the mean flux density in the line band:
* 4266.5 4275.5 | 0.66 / 85.1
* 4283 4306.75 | 3.84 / 79.5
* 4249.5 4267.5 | -2.16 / 101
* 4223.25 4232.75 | 0.34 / 83.1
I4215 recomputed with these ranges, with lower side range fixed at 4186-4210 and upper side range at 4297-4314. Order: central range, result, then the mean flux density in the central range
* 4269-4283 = -2.04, 86.3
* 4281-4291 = -2.87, 94.6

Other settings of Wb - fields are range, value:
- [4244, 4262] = 98.5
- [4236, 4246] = 94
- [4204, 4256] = 95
